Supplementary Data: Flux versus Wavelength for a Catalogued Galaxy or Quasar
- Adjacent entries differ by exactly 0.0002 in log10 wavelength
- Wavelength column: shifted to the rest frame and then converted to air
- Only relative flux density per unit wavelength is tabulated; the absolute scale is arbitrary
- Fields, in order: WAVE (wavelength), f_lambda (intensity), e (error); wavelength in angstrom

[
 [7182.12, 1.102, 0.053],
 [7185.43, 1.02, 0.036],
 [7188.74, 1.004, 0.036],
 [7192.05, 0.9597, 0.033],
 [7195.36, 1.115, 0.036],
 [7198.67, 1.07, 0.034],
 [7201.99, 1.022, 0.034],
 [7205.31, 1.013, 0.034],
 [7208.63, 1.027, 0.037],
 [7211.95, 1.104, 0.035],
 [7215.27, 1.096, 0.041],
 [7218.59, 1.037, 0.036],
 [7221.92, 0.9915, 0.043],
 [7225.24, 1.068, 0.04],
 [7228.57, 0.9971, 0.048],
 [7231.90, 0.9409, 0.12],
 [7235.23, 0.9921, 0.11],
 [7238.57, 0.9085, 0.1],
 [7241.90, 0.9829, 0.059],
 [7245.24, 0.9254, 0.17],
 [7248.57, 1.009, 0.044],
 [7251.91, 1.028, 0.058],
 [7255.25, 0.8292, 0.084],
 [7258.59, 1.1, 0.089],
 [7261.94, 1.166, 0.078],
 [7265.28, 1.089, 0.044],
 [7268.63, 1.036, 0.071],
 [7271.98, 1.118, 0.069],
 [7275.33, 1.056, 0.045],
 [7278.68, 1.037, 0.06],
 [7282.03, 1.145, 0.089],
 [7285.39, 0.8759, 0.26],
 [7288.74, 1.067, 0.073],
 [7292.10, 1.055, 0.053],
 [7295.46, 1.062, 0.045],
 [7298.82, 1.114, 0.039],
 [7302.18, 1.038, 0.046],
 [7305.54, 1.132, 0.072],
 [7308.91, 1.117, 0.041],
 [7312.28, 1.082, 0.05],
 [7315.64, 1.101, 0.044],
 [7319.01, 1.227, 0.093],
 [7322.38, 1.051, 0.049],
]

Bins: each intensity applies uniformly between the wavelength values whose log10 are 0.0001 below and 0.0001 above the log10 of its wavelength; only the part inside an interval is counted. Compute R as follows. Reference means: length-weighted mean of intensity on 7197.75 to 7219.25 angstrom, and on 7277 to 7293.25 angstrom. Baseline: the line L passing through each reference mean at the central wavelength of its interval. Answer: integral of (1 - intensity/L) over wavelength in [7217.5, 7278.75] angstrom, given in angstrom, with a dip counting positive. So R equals 1.64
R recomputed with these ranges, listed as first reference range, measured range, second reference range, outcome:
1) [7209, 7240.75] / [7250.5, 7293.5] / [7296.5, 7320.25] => 0.9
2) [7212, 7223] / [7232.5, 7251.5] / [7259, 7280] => 1.8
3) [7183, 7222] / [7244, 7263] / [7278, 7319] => 1.0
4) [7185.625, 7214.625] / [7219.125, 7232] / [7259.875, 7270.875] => 0.6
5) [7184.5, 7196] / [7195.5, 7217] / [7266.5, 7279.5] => -0.7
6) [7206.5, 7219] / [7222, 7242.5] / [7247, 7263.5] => 1.3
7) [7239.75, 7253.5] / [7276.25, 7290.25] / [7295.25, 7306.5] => 0.3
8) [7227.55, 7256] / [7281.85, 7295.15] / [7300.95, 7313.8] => 0.4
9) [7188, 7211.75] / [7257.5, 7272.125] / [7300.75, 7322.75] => -0.3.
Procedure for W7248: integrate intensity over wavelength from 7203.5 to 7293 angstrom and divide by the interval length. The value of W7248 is 1.03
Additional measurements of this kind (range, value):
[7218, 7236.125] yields 1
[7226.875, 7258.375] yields 0.964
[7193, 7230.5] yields 1.05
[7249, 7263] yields 1.02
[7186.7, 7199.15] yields 1.03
